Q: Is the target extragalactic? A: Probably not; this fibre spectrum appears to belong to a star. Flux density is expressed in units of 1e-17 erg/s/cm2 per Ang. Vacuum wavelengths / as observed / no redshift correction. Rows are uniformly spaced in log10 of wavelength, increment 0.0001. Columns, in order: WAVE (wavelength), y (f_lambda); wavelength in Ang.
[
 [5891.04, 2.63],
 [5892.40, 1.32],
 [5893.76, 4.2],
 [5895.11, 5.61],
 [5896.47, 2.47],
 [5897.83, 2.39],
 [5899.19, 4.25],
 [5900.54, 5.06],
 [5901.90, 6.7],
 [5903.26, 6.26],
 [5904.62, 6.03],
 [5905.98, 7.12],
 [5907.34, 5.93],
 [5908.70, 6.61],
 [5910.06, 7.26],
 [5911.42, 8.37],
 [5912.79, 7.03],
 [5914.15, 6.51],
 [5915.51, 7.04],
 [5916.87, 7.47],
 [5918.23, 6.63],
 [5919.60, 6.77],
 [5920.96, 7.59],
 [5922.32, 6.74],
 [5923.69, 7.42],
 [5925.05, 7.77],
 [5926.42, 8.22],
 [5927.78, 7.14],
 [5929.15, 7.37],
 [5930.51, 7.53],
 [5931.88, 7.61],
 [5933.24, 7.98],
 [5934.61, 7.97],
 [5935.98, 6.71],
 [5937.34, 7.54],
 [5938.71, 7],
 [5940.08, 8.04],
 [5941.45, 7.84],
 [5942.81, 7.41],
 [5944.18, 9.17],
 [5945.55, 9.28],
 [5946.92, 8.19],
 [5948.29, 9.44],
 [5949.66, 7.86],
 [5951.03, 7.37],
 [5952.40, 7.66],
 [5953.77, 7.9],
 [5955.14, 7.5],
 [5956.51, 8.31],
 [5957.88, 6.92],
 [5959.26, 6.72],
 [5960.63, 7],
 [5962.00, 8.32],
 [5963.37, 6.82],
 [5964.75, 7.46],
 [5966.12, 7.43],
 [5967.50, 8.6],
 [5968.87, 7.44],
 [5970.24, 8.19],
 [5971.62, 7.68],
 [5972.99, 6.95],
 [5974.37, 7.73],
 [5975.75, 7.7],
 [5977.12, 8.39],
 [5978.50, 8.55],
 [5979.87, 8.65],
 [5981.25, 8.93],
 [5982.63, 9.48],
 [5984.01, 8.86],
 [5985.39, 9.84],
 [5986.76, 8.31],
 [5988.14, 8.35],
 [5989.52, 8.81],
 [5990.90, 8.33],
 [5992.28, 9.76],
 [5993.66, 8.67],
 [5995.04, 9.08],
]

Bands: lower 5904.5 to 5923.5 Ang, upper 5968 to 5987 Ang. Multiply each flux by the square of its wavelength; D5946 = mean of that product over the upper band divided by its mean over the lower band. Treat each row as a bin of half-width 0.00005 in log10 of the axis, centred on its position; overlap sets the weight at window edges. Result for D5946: 1.2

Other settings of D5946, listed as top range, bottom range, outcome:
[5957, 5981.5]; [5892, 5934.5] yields 1.23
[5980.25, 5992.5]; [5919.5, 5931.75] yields 1.22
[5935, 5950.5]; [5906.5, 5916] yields 1.17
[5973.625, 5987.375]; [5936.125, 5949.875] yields 1.08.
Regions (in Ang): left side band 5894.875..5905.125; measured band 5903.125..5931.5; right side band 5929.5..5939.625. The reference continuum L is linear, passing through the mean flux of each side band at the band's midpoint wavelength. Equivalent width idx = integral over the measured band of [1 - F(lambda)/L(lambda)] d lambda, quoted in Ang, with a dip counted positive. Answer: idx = -4.7 Ang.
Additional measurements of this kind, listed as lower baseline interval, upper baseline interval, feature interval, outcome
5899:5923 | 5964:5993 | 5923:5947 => -1.65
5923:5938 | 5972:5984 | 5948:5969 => 0.94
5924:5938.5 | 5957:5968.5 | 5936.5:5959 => -1.33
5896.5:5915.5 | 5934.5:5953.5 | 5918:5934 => -0.85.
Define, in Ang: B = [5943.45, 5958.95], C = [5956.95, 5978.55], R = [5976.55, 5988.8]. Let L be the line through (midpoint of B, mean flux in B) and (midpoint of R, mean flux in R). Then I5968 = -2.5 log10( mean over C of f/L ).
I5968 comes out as 0.12 mag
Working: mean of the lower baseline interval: 8.1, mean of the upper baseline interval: 8.82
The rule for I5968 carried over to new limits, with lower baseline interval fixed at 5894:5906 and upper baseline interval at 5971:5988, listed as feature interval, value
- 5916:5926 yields -0.22 mag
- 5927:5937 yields -0.18 mag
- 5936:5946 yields -0.17 mag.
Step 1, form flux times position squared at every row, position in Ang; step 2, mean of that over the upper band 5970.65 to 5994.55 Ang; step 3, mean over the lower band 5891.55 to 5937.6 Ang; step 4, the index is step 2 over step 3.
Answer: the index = 1.4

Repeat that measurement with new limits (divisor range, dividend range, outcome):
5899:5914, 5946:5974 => 1.21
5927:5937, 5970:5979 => 1.06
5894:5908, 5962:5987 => 1.63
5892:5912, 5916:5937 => 1.39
